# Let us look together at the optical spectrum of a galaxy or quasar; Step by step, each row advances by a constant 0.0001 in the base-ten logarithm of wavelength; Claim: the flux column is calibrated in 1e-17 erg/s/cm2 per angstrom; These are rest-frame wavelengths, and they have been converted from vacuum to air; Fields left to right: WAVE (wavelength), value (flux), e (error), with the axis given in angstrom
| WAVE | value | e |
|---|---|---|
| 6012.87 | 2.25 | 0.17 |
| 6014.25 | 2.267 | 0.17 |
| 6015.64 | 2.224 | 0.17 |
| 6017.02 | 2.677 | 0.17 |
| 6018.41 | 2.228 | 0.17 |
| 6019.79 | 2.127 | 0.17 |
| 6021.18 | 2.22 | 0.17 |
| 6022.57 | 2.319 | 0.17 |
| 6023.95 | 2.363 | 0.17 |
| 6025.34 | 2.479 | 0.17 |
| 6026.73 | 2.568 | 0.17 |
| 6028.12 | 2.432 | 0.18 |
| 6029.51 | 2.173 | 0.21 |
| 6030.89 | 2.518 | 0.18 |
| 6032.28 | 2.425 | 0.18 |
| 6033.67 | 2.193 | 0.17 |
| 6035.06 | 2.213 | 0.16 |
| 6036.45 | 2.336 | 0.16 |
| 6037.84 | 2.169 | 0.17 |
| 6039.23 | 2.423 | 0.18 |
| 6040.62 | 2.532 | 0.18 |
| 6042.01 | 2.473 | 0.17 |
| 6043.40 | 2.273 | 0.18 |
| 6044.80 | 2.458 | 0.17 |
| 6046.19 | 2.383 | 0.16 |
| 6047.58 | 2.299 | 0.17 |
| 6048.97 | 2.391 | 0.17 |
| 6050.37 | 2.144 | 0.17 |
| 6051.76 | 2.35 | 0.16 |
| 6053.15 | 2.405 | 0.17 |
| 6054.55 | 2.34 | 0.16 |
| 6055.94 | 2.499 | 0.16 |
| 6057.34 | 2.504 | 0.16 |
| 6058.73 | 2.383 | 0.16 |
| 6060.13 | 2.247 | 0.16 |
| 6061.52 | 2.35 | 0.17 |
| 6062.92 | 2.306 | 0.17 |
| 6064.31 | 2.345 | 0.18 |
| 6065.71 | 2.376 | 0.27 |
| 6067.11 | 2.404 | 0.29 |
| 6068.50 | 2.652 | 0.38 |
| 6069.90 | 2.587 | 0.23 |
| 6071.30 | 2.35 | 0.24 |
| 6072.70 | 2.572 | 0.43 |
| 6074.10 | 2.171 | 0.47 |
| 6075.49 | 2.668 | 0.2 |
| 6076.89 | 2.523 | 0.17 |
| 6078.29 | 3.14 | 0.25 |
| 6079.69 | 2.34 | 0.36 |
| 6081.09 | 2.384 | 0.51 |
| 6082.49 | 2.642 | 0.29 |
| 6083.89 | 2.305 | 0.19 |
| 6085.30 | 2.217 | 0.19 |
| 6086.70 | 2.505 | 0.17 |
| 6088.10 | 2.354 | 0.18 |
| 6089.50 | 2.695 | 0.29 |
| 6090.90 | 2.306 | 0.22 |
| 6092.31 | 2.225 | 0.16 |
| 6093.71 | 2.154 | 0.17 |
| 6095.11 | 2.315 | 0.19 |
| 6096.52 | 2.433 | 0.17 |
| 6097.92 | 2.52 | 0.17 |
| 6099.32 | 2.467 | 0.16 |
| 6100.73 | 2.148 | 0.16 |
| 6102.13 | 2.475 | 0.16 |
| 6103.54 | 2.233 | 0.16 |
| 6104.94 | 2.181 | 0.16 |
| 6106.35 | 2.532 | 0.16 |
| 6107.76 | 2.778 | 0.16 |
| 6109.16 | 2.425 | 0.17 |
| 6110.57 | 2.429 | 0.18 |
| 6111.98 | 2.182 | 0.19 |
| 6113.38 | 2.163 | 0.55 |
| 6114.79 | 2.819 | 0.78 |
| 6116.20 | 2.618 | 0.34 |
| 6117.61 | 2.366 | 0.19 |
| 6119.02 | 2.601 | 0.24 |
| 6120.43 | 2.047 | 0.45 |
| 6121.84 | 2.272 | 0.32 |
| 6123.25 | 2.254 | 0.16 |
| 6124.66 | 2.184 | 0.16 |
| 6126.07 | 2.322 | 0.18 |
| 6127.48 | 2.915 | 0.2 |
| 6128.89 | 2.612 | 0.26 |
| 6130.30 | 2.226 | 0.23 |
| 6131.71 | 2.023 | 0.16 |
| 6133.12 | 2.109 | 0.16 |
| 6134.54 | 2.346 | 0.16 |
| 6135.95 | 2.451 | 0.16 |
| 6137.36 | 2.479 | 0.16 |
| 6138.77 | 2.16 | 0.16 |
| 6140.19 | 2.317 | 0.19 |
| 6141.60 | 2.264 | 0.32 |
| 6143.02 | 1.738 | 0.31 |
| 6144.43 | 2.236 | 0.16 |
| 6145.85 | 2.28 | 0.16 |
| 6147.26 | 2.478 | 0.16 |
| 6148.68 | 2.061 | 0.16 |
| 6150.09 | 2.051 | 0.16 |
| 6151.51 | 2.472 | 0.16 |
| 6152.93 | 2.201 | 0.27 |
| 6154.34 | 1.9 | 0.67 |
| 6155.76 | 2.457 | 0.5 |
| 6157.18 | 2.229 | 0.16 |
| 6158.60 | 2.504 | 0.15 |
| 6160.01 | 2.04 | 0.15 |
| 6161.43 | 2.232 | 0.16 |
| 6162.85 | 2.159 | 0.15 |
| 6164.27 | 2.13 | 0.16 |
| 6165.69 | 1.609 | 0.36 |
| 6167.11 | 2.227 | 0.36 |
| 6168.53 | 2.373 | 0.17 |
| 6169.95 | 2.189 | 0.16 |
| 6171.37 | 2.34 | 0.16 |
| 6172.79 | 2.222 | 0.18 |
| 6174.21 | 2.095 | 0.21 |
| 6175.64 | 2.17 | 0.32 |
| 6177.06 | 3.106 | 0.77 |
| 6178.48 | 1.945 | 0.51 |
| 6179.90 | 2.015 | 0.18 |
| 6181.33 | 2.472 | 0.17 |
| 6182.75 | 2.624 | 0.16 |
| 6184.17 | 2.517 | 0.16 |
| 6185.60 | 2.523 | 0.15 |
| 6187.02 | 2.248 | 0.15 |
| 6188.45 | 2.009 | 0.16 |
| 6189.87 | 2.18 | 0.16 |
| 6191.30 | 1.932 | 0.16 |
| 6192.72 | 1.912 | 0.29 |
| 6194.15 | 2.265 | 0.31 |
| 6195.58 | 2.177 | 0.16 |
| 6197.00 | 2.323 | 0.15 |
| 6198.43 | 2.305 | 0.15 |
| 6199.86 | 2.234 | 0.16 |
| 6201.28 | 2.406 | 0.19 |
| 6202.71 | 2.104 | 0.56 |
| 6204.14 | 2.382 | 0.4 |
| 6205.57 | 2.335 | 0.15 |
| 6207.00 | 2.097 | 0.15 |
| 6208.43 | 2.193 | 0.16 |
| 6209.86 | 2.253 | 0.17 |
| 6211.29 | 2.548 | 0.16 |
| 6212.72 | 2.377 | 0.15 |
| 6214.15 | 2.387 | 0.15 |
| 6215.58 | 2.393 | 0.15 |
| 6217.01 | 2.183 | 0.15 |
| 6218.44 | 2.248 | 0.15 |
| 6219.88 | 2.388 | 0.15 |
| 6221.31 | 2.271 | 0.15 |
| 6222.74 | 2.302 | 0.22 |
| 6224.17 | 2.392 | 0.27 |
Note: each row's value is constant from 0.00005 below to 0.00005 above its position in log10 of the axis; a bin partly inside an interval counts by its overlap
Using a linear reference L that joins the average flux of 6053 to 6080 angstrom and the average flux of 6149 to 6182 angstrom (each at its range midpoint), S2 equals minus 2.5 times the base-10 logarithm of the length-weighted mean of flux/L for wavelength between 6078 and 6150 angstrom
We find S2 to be -0.01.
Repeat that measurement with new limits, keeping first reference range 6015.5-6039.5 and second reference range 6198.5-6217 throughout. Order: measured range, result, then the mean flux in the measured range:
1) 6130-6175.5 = 0.05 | 2.21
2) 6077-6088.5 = -0.07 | 2.49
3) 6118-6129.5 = -0.04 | 2.4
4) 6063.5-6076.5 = -0.06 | 2.46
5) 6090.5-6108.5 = -0.02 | 2.37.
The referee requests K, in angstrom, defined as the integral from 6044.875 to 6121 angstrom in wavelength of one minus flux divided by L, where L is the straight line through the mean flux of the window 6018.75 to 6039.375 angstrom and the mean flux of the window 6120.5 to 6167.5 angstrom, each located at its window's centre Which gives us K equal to -4.27 angstrom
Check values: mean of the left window 2.33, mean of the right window 2.24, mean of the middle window 2.41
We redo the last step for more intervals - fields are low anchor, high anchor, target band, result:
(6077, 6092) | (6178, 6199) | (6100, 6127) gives 0.42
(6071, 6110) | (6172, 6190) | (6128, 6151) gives 1.22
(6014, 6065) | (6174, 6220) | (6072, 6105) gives -1.25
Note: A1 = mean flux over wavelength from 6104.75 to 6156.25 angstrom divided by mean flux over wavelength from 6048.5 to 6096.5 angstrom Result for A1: 1.0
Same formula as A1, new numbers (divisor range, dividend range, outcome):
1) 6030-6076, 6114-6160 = 0.97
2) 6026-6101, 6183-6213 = 0.94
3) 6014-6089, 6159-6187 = 0.95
